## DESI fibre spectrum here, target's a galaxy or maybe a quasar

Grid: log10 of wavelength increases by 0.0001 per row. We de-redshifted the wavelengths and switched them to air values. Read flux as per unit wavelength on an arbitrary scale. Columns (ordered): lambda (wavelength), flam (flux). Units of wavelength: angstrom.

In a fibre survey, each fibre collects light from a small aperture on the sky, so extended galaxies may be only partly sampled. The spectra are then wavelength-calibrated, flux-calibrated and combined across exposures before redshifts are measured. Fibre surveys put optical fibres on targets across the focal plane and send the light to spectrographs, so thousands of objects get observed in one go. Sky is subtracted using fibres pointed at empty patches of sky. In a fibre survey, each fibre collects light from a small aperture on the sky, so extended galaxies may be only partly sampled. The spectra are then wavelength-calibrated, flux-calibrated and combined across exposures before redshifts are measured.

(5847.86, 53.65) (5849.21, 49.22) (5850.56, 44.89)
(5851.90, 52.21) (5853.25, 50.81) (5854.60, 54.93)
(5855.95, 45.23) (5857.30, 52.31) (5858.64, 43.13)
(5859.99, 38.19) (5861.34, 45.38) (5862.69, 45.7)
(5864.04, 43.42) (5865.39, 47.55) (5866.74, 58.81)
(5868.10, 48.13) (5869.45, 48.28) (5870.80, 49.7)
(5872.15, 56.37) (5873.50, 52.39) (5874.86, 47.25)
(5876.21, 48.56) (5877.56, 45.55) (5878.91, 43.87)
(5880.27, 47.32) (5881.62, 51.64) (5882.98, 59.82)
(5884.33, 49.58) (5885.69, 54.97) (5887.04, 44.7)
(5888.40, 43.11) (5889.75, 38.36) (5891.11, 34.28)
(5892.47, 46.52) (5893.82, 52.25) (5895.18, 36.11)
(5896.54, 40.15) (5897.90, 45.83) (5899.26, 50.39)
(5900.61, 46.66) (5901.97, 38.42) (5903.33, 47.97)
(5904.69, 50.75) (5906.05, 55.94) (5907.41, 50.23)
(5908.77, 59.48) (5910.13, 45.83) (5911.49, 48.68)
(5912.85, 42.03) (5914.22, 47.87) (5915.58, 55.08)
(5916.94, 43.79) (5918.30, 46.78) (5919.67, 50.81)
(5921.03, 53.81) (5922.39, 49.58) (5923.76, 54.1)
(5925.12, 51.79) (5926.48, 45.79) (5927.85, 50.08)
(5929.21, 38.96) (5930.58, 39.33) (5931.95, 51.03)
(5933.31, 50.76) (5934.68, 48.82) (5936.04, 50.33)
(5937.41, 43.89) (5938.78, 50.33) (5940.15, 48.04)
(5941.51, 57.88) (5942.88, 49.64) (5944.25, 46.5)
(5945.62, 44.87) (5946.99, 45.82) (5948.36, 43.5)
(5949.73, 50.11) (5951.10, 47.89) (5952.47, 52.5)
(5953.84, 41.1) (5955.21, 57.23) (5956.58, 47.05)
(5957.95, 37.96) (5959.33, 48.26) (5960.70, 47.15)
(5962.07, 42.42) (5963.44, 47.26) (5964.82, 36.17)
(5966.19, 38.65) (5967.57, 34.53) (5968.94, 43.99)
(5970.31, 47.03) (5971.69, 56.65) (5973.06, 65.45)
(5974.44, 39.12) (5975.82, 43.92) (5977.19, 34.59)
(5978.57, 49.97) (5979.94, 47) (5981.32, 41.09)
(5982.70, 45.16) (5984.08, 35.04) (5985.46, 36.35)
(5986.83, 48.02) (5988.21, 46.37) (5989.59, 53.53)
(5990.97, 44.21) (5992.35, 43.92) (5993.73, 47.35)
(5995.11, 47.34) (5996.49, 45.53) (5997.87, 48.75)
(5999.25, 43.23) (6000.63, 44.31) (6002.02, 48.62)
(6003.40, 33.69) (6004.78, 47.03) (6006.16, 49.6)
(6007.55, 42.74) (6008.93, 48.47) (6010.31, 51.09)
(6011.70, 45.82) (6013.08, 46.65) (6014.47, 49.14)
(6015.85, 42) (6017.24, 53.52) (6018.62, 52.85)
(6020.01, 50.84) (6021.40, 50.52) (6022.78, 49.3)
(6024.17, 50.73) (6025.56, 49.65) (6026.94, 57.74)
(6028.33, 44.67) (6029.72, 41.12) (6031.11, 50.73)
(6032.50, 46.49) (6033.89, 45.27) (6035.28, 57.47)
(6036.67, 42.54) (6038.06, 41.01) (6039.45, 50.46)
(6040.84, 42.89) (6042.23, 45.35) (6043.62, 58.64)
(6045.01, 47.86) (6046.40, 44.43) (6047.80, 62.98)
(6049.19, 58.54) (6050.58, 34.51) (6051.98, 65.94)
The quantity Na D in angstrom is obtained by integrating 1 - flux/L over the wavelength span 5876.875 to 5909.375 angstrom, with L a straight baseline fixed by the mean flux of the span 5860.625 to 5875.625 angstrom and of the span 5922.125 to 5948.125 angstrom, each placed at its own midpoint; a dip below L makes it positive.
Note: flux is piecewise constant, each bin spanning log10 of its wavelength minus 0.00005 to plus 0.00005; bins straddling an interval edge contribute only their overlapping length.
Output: 1.1 angstrom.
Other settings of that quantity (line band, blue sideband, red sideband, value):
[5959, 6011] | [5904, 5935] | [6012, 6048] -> 4.1 angstrom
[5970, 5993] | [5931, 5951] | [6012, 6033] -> 1.4 angstrom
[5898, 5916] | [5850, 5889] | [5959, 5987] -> -0.7 angstrom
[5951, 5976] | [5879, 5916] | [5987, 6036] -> 0.8 angstrom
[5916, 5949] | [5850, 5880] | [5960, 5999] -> -1.4 angstrom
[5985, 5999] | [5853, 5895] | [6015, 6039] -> 0.6 angstrom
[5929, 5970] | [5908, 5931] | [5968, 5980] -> 1.5 angstrom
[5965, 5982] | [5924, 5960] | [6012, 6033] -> 1.2 angstrom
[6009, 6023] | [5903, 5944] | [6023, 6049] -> 0.0 angstrom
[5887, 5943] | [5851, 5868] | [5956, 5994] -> -1.4 angstrom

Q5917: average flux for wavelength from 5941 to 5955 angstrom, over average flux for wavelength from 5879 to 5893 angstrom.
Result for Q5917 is 1.0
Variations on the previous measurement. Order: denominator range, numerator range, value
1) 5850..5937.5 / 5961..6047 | 0.97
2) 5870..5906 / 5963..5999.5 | 0.95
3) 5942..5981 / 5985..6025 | 1.02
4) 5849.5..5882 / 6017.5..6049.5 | 1.03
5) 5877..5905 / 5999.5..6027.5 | 1.04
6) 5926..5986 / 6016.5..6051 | 1.07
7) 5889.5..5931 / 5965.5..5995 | 0.95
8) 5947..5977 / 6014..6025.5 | 1.09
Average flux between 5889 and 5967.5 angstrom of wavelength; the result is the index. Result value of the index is 47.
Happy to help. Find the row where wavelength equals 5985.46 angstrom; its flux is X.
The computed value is 36.35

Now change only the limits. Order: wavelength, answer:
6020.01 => 50.84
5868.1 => 48.13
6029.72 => 41.12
